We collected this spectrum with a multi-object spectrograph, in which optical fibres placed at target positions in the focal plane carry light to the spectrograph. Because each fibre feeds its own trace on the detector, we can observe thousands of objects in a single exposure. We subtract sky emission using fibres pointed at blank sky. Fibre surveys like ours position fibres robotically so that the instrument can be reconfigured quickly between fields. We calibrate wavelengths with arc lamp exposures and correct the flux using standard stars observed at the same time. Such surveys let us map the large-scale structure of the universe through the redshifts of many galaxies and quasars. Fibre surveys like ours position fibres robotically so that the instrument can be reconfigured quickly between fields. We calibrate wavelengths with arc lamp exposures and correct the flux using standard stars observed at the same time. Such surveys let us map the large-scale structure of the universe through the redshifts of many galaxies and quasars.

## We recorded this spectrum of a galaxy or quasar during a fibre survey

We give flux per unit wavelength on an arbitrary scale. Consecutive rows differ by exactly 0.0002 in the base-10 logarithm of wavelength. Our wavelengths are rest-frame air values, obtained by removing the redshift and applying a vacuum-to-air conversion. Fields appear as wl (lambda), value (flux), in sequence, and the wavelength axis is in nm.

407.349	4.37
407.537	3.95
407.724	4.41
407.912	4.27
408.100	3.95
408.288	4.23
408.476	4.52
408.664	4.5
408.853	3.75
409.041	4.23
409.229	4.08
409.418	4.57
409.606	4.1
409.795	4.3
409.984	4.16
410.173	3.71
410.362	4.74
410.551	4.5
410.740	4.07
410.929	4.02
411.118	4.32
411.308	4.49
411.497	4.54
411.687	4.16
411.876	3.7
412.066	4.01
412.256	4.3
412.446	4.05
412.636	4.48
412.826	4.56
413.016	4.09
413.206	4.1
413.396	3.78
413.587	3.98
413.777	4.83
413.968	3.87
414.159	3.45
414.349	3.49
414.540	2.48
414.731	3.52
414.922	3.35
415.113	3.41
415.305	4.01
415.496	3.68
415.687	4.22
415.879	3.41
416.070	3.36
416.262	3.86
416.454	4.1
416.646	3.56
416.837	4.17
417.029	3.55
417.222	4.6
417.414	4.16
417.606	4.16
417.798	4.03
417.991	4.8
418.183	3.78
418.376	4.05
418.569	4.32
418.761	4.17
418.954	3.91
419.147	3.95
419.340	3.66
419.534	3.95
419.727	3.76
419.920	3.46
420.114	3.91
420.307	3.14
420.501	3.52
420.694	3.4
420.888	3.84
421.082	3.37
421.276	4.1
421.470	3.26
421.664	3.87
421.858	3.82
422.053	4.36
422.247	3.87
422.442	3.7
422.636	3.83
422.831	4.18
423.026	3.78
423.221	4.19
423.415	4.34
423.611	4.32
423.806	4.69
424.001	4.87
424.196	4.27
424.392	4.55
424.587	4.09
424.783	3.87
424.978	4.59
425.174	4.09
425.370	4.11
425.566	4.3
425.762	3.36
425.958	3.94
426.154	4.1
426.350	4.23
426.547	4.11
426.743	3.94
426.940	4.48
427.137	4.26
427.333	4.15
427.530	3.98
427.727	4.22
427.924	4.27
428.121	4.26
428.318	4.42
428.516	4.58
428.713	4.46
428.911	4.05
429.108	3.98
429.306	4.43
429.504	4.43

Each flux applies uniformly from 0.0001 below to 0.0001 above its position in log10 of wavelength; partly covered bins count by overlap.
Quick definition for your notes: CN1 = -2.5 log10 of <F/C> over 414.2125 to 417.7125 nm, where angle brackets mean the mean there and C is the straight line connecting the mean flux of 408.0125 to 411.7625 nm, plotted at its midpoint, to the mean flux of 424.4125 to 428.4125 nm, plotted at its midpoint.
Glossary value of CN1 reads 0.13 mag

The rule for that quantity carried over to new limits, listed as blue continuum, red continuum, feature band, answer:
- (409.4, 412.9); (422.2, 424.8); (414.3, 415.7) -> 0.212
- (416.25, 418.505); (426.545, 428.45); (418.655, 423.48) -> 0.087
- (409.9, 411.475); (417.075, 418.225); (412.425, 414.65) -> 0.089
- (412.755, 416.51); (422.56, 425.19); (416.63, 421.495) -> 0.033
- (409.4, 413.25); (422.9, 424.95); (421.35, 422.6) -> 0.127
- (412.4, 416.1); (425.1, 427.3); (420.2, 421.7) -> 0.119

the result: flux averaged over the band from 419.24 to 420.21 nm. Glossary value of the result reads 3.75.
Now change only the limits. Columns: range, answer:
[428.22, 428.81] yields 4.48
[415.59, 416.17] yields 3.67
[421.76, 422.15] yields 4.09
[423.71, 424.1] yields 4.78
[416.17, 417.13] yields 3.85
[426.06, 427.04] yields 4.17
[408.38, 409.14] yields 4.25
